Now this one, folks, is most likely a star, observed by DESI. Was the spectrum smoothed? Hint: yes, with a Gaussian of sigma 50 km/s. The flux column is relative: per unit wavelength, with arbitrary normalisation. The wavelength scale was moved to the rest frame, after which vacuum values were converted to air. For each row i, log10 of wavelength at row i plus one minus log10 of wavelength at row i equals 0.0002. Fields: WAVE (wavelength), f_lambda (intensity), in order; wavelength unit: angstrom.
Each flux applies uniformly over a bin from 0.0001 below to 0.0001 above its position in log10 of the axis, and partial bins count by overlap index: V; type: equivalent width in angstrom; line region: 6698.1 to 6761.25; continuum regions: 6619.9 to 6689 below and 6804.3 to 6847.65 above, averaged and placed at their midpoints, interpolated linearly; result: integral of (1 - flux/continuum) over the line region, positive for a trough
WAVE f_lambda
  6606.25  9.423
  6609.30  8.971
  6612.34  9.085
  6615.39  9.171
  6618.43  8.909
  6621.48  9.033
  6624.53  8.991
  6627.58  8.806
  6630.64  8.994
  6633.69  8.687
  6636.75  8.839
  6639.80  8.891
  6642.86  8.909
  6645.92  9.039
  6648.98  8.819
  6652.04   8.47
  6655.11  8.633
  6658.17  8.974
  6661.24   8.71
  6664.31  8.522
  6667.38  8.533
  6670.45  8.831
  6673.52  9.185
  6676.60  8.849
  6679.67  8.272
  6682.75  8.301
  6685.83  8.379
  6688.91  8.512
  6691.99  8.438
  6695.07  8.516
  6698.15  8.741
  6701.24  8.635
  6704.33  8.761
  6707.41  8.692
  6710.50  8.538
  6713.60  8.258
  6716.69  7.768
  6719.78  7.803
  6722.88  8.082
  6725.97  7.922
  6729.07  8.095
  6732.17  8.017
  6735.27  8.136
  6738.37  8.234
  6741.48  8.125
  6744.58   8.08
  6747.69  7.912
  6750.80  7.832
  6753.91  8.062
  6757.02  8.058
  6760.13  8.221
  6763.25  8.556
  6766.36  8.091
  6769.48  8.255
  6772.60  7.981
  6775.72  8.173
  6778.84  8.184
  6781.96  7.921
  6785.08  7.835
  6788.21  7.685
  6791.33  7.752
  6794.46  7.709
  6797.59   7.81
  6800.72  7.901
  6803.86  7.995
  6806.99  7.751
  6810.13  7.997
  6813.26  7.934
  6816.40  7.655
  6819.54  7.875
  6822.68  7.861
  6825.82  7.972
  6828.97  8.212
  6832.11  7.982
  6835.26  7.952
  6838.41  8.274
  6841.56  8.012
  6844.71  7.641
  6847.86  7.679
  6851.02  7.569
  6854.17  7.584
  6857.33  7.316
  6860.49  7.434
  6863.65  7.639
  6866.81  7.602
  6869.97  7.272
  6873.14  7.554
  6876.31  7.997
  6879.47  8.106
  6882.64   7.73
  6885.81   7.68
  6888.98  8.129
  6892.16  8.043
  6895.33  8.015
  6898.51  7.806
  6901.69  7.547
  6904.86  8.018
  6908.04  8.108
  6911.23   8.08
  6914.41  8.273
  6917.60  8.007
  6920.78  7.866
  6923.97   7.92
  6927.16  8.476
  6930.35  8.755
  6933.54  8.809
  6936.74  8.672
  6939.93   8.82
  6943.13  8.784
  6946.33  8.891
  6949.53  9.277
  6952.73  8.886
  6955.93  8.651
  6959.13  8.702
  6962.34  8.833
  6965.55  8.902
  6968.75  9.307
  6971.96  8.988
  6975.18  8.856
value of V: 1.6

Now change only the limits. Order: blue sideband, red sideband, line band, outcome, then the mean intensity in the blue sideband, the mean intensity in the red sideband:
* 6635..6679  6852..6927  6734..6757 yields 1.0 angstrom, 8.79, 7.83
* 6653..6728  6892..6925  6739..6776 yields 1.0 angstrom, 8.49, 7.97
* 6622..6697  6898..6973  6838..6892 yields 5.4 angstrom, 8.72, 8.52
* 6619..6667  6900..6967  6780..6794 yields 1.4 angstrom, 8.82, 8.49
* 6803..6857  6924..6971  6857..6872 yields 1.2 angstrom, 7.87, 8.81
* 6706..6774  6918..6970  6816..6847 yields 1.6 angstrom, 8.12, 8.7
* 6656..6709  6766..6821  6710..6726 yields 0.7 angstrom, 8.64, 7.91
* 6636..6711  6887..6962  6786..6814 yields 2.3 angstrom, 8.68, 8.38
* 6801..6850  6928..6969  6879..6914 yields 2.1 angstrom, 7.91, 8.85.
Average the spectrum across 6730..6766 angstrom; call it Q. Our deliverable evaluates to 8.11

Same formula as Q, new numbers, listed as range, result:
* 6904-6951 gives 8.45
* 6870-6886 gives 7.77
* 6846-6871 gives 7.52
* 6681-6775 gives 8.23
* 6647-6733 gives 8.48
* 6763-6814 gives 7.96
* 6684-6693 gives 8.44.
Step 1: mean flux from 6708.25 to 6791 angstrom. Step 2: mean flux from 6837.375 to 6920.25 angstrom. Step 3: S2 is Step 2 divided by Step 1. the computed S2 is 1.0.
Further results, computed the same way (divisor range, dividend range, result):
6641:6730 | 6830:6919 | 0.92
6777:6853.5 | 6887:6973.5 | 1.07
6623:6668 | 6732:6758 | 0.92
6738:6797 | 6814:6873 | 0.97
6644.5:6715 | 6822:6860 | 0.91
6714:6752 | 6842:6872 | 0.94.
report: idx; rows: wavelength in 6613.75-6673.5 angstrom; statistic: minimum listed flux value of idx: 8.47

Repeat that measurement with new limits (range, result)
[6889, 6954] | 7.547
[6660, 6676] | 8.522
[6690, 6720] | 7.768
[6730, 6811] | 7.685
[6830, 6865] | 7.316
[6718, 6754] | 7.803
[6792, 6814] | 7.709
